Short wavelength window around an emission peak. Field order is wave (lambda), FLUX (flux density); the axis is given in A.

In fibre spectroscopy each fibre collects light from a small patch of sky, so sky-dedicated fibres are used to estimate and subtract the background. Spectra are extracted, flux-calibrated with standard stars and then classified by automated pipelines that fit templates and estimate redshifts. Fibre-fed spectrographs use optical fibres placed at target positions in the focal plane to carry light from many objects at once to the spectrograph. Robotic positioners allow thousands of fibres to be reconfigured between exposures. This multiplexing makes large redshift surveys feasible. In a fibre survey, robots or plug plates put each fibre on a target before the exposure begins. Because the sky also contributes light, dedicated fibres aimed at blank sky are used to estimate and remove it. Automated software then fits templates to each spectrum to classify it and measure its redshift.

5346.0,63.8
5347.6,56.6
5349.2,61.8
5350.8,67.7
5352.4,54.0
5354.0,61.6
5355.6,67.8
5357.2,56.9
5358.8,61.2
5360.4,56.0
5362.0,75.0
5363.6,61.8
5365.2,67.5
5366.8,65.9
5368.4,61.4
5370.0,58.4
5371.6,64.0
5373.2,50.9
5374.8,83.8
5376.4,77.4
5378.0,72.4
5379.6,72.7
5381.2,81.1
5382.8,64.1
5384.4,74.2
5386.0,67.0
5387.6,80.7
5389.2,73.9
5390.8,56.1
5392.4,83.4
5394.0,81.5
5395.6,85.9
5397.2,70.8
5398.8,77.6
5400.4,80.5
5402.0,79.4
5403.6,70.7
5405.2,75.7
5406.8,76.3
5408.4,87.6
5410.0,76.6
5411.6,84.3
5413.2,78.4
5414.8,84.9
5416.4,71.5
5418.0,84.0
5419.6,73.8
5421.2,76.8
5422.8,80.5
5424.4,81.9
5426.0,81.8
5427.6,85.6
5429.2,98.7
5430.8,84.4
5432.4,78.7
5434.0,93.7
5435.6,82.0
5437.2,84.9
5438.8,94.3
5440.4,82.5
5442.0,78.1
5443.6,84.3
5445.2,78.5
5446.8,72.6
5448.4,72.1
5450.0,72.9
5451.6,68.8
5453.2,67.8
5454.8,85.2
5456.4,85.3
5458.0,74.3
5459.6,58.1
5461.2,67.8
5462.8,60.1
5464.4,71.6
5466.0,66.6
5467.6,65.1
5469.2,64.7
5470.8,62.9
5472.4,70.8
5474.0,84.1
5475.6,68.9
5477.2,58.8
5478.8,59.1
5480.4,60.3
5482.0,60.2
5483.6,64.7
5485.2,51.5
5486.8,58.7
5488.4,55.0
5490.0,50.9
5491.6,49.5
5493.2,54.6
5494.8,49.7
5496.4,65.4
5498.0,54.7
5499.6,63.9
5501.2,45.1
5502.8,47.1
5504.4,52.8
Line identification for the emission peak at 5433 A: C III]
